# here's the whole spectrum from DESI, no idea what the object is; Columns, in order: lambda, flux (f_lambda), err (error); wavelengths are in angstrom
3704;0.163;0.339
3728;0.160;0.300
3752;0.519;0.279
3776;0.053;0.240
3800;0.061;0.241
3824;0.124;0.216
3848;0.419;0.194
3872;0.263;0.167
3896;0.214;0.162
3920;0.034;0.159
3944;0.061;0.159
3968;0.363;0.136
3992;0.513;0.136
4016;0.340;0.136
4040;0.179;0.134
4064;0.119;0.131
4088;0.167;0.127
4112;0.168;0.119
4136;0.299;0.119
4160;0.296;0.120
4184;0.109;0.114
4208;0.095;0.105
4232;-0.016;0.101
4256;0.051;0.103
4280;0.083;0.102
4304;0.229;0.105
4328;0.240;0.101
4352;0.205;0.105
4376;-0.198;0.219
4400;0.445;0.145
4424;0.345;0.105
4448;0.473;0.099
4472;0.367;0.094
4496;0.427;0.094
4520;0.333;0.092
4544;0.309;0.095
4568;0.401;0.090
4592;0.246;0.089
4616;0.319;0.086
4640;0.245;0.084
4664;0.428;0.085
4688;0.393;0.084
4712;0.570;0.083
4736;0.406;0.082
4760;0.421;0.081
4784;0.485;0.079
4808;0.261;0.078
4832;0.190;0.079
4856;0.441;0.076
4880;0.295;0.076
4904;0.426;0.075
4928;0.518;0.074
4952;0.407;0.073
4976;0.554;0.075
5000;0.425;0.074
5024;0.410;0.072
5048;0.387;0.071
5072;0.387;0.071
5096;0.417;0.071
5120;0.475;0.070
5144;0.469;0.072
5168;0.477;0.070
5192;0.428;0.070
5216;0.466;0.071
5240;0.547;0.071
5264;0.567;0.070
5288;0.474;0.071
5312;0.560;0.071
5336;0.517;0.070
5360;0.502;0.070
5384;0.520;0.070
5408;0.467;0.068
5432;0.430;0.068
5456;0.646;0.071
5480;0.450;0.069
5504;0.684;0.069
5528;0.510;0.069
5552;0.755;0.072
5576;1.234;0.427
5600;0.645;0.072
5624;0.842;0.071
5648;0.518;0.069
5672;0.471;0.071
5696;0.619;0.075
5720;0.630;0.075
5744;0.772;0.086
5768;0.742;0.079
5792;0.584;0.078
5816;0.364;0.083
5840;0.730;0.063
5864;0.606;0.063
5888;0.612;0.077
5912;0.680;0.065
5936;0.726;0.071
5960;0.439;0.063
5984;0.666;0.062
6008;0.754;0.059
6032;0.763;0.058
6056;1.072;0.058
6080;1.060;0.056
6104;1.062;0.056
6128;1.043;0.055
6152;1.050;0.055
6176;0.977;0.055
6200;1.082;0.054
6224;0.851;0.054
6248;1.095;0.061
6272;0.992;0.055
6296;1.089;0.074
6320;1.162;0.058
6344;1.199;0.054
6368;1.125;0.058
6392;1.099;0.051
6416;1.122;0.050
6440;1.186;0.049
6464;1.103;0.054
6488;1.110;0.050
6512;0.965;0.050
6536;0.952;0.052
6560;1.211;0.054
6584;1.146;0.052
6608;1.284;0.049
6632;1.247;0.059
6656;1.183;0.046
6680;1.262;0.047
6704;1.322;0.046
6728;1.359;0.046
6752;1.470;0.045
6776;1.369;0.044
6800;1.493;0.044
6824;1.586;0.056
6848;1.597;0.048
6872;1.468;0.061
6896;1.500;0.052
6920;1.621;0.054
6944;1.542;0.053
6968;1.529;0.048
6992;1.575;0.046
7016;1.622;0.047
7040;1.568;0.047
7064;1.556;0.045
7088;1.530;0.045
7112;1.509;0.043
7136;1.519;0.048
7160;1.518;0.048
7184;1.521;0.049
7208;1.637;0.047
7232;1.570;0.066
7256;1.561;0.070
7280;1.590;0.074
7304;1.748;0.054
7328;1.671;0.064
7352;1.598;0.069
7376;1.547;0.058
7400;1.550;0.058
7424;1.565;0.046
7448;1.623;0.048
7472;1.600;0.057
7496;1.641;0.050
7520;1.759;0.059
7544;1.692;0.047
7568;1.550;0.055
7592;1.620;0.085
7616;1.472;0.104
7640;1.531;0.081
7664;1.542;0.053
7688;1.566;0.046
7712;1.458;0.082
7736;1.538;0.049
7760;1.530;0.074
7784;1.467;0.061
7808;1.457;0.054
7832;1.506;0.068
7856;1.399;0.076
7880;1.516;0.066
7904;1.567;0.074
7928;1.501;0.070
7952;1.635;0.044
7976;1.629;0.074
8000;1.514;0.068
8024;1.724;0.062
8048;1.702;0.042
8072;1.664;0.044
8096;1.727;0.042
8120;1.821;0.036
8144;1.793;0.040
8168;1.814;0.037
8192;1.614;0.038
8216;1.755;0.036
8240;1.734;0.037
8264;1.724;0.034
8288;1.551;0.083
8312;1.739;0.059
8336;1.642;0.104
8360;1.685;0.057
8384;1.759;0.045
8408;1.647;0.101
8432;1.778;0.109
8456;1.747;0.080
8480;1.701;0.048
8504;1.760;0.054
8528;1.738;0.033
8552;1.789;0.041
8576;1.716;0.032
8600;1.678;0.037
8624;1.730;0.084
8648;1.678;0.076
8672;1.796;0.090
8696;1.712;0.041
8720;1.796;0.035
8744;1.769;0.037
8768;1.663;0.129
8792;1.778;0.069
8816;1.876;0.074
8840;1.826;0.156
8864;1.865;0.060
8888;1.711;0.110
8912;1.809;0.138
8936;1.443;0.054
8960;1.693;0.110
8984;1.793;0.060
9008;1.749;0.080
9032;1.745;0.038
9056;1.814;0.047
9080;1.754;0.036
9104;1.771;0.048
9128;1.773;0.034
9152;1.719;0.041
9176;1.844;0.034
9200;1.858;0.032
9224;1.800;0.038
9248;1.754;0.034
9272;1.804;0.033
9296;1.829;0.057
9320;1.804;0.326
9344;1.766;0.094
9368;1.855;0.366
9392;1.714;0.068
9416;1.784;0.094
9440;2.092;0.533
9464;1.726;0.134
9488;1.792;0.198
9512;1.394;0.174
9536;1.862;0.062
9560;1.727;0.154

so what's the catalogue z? 0.52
